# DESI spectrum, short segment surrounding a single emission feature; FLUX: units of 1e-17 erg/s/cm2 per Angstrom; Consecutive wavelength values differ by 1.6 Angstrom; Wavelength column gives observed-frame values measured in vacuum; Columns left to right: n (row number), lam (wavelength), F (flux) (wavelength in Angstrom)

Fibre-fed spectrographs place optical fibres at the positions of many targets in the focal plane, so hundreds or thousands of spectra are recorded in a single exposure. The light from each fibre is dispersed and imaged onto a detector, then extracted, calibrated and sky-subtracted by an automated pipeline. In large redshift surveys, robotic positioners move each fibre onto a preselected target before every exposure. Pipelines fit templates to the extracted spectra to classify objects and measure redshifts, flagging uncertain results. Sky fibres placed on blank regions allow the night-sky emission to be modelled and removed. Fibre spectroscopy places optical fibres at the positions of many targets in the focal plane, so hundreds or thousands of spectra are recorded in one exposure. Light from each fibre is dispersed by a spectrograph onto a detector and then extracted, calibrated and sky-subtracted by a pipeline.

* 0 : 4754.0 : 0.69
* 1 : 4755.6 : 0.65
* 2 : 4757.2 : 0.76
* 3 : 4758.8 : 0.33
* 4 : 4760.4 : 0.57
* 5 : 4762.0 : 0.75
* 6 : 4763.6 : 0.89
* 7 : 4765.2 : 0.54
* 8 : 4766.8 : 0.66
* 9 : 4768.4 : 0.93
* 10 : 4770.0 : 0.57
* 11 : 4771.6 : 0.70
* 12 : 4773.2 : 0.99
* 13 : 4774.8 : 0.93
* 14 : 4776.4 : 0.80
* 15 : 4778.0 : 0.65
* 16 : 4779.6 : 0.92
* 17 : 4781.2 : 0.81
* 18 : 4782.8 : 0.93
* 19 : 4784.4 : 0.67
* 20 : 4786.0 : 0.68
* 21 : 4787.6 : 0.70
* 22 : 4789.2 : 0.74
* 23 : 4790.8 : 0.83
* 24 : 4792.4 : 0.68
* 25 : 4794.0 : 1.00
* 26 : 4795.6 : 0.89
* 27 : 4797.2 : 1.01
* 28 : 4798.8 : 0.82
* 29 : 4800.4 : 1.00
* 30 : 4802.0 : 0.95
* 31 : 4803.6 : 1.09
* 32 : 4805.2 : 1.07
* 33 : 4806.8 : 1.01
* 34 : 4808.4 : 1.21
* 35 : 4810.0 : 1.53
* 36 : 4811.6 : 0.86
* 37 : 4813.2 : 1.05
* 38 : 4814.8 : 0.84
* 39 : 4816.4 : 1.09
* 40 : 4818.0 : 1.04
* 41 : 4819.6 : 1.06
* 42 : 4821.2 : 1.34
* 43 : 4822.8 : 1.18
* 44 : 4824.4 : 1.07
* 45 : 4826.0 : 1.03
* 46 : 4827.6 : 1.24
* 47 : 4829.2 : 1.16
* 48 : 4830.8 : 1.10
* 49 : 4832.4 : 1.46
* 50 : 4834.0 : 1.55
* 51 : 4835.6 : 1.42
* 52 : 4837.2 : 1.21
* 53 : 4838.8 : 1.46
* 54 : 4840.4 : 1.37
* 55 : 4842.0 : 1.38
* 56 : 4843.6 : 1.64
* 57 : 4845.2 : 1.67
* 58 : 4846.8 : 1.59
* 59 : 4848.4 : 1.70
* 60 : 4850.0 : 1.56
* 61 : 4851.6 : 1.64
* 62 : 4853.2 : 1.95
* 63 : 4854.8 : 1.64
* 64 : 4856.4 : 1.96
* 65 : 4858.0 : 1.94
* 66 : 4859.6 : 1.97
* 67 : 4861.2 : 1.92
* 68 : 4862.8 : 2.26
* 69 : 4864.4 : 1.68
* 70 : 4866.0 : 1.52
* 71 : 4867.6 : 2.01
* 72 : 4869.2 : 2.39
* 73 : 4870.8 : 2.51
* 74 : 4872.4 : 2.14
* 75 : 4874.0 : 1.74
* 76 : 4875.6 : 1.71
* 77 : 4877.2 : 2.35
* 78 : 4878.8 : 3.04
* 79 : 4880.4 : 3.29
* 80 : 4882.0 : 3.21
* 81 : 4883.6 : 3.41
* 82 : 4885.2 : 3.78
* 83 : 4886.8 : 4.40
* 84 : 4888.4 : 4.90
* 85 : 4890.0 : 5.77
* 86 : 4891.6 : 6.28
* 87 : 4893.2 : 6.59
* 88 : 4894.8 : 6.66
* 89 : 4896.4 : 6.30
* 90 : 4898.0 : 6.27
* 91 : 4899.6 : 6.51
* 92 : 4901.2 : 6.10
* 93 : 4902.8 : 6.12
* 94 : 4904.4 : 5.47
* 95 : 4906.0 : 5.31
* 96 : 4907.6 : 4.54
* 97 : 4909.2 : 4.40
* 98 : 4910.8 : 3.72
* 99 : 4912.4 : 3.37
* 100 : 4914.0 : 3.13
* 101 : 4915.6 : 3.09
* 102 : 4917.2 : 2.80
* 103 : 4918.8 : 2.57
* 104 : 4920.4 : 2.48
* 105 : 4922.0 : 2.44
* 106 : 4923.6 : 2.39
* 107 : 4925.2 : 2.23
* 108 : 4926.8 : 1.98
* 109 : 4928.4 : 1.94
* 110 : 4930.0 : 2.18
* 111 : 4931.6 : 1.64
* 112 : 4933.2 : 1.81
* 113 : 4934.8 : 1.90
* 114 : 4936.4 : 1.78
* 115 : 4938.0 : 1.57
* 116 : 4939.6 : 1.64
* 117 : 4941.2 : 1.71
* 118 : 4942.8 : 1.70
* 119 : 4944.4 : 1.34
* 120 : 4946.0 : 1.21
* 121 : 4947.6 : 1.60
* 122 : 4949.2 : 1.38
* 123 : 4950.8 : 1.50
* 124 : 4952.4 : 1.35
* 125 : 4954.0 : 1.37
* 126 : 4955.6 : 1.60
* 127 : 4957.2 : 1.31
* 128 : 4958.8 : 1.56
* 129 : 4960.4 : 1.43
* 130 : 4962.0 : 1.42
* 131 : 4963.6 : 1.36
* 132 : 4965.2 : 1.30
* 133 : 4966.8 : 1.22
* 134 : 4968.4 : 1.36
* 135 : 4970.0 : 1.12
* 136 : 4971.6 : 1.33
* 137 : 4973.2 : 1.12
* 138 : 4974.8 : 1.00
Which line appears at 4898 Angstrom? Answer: C IV 1549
